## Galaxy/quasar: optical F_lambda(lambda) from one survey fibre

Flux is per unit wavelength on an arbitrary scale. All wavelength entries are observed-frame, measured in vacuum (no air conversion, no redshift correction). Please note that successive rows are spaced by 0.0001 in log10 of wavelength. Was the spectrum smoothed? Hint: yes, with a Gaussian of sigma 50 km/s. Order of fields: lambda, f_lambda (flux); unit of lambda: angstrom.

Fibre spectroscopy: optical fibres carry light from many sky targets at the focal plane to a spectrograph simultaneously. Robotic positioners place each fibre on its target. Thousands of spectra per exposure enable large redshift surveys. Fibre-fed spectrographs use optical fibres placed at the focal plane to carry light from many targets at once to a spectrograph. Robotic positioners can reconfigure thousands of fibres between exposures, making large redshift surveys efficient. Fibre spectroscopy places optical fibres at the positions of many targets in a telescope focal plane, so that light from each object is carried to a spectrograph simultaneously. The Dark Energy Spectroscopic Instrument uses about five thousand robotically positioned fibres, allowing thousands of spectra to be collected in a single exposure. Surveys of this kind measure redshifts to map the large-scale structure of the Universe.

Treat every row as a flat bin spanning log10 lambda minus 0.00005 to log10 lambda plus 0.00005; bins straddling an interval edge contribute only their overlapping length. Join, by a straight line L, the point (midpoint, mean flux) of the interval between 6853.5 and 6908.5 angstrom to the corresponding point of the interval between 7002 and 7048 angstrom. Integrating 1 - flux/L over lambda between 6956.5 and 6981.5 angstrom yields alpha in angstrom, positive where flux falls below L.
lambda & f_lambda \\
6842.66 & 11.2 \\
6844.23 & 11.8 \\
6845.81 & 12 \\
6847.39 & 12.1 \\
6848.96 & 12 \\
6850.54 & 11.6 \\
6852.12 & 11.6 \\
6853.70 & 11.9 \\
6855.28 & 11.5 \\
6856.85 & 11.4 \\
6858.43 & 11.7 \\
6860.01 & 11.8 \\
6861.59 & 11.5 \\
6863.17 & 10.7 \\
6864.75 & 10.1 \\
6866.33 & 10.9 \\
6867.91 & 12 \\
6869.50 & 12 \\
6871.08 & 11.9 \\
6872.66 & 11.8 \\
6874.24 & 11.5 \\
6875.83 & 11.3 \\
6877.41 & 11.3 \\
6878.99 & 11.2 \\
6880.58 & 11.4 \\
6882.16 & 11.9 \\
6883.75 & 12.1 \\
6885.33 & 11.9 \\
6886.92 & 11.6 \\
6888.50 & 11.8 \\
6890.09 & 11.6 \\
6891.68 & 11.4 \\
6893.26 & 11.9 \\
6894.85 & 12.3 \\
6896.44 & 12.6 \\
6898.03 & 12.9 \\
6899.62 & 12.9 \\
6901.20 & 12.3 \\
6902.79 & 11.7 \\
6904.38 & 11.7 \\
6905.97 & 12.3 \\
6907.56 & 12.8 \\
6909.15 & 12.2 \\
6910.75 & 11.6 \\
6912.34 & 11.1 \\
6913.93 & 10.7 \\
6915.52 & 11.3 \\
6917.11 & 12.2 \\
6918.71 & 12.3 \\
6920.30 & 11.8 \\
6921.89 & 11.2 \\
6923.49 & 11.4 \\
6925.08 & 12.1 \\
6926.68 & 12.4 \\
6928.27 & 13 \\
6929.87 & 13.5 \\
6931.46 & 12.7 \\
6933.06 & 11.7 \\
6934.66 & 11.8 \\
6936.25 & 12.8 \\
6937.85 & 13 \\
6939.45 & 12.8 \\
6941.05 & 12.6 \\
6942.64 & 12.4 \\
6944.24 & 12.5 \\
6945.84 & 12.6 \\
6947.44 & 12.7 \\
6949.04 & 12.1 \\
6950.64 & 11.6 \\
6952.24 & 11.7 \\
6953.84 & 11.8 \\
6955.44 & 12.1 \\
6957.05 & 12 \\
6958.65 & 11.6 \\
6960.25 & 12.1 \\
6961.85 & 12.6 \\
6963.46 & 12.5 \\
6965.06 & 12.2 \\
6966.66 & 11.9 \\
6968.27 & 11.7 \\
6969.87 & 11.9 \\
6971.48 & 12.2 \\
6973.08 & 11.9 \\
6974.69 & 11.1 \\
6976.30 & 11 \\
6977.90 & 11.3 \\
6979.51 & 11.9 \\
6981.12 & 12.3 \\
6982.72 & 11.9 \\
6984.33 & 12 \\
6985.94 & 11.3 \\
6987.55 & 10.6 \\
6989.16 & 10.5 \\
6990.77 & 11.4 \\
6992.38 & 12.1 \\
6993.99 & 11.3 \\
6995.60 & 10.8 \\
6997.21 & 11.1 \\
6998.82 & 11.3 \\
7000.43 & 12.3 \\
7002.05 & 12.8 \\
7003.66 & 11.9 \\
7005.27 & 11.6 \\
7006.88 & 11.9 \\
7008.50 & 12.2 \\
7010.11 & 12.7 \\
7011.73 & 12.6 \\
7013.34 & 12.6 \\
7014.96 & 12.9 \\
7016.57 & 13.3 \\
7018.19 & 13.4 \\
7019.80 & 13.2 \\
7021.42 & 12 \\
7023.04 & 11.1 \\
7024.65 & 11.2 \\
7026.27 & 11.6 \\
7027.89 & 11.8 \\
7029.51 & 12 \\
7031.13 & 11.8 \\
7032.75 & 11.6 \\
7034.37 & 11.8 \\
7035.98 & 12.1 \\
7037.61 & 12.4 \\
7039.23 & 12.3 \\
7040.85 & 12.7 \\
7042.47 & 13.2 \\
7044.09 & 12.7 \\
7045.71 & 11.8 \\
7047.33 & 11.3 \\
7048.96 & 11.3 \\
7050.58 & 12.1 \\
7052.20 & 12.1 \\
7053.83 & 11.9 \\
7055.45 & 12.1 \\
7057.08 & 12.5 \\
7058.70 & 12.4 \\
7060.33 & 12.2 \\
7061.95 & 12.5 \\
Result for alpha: 0.3 angstrom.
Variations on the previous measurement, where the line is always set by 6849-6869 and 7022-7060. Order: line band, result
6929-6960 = -1.7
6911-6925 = 0.1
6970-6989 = 0.4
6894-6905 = -0.8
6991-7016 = -0.3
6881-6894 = -0.3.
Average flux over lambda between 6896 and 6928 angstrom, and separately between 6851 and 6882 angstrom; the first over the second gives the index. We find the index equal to 1.05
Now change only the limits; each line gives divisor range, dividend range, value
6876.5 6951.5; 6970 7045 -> 0.99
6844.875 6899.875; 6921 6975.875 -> 1.04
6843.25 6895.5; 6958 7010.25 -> 1.01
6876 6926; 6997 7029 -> 1.03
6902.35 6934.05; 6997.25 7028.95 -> 1.02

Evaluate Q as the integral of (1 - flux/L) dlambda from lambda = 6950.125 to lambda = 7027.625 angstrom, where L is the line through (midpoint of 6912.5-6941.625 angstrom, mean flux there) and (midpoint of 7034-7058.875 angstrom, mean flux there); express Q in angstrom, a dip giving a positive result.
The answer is 1.7 angstrom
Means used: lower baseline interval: 12.2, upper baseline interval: 12.2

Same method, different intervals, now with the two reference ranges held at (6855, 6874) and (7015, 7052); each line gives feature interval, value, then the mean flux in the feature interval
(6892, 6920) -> -1.0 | 12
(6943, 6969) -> -0.6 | 12.1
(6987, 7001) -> 0.8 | 11.3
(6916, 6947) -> -1.7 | 12.4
